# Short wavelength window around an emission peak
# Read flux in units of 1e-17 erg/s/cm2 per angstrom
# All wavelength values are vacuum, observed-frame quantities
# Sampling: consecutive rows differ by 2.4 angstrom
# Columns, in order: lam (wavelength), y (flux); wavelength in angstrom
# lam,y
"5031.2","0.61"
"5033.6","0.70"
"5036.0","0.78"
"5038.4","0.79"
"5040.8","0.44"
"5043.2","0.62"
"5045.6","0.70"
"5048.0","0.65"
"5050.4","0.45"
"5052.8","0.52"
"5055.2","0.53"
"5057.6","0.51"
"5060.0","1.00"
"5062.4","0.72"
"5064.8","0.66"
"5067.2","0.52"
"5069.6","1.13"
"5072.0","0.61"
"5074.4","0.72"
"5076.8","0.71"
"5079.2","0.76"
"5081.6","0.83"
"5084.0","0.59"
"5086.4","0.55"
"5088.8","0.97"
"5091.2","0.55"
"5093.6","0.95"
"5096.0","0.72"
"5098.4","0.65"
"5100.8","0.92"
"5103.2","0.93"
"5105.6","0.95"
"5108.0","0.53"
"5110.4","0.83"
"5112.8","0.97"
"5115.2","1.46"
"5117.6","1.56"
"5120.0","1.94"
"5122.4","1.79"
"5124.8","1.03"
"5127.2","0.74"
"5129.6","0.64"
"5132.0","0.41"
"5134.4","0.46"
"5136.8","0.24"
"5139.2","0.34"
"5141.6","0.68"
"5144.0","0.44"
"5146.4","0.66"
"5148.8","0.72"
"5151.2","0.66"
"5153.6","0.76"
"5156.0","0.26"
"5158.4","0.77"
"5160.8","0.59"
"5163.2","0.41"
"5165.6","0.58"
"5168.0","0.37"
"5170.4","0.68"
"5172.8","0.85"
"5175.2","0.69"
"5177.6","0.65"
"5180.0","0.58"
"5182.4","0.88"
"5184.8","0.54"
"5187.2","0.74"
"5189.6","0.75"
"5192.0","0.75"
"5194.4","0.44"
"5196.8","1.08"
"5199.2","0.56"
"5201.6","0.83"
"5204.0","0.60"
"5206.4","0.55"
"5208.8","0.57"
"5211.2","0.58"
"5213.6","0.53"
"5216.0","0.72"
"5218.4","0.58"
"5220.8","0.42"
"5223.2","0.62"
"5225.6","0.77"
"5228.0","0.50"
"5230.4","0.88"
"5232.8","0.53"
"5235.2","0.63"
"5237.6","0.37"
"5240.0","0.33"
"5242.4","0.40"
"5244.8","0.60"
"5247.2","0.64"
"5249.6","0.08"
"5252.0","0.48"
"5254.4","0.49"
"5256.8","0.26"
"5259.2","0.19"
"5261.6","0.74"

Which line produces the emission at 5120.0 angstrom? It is [O II]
